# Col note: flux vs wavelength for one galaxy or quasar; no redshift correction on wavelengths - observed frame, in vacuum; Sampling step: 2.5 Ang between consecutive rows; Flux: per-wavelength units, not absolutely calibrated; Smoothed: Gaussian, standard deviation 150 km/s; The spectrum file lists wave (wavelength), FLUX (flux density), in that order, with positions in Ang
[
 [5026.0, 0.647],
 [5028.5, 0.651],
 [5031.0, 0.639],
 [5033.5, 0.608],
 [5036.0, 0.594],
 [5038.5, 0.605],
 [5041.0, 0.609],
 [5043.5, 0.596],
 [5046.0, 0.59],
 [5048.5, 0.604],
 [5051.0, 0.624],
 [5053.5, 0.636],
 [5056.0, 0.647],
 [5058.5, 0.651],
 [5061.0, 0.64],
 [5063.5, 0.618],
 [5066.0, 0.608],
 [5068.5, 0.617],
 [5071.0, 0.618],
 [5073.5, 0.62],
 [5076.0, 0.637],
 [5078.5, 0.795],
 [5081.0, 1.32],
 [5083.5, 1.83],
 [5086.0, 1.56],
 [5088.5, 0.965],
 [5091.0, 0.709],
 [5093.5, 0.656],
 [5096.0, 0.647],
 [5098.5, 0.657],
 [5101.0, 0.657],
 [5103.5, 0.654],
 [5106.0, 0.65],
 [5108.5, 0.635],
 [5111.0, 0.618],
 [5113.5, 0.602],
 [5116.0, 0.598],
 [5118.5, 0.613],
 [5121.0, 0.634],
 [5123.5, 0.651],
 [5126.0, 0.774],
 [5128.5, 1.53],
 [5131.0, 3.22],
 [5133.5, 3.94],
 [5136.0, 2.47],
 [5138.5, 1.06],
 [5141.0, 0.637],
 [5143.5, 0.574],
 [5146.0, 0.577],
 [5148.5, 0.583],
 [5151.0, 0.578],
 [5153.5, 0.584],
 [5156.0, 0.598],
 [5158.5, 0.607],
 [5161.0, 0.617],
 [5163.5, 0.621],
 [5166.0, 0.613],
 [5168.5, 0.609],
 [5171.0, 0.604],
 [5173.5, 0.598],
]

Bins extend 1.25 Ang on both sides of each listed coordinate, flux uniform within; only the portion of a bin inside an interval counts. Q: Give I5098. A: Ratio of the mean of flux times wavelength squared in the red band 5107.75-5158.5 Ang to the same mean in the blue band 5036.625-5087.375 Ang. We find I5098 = 1.4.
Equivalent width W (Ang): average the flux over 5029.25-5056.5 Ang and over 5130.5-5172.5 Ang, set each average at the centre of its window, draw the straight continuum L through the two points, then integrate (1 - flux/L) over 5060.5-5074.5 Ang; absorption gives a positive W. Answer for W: 1.8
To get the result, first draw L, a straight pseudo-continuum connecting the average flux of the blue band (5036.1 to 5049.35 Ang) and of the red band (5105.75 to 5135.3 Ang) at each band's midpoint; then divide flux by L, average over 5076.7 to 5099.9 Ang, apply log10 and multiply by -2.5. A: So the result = -0.044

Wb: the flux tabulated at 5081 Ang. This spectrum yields 1.32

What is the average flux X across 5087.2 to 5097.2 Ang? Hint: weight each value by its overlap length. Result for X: 0.749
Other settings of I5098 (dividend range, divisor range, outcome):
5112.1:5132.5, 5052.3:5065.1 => 1.79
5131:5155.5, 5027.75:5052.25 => 2.22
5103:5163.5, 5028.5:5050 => 1.70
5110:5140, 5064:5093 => 1.54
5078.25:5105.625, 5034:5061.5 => 1.56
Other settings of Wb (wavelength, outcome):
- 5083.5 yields 1.83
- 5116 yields 0.598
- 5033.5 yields 0.608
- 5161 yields 0.617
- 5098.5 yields 0.657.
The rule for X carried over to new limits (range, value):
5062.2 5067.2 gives 0.613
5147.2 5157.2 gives 0.586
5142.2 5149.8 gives 0.578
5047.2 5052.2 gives 0.614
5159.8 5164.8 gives 0.619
